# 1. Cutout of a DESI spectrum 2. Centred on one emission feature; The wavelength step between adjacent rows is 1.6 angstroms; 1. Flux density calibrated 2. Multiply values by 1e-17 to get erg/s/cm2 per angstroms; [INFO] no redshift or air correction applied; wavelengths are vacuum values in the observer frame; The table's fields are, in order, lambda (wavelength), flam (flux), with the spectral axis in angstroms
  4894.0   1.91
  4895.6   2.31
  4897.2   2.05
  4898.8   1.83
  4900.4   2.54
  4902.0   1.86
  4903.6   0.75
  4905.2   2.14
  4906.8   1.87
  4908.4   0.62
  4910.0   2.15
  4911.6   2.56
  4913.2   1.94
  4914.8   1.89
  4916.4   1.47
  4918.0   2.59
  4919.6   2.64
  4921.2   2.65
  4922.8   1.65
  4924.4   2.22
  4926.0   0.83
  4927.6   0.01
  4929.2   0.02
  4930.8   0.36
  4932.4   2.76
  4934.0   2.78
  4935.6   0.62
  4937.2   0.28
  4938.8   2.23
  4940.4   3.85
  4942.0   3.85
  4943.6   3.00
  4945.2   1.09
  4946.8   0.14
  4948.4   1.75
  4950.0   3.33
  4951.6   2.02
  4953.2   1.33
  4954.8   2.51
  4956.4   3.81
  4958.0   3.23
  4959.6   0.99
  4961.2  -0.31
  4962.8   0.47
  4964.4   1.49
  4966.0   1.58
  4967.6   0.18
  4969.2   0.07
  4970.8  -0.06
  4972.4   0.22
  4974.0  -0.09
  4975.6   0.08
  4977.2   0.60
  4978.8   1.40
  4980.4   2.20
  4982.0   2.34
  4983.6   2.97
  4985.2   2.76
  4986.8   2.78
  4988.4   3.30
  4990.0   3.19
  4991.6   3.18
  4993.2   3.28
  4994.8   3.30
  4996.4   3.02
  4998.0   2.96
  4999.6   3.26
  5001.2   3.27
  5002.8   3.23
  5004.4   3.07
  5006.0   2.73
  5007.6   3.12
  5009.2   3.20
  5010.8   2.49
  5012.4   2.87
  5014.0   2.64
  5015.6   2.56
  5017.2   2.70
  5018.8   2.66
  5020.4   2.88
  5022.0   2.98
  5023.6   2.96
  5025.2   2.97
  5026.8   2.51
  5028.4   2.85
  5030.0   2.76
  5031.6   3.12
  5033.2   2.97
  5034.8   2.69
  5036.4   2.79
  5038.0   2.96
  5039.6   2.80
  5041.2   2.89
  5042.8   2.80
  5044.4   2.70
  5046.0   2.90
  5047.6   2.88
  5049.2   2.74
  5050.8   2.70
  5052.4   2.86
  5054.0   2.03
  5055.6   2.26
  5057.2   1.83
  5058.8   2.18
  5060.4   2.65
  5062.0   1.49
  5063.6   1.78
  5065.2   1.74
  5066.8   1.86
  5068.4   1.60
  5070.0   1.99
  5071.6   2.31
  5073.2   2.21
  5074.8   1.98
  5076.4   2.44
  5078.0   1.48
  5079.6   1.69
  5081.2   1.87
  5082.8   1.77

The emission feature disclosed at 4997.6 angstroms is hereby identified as Lyman alpha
